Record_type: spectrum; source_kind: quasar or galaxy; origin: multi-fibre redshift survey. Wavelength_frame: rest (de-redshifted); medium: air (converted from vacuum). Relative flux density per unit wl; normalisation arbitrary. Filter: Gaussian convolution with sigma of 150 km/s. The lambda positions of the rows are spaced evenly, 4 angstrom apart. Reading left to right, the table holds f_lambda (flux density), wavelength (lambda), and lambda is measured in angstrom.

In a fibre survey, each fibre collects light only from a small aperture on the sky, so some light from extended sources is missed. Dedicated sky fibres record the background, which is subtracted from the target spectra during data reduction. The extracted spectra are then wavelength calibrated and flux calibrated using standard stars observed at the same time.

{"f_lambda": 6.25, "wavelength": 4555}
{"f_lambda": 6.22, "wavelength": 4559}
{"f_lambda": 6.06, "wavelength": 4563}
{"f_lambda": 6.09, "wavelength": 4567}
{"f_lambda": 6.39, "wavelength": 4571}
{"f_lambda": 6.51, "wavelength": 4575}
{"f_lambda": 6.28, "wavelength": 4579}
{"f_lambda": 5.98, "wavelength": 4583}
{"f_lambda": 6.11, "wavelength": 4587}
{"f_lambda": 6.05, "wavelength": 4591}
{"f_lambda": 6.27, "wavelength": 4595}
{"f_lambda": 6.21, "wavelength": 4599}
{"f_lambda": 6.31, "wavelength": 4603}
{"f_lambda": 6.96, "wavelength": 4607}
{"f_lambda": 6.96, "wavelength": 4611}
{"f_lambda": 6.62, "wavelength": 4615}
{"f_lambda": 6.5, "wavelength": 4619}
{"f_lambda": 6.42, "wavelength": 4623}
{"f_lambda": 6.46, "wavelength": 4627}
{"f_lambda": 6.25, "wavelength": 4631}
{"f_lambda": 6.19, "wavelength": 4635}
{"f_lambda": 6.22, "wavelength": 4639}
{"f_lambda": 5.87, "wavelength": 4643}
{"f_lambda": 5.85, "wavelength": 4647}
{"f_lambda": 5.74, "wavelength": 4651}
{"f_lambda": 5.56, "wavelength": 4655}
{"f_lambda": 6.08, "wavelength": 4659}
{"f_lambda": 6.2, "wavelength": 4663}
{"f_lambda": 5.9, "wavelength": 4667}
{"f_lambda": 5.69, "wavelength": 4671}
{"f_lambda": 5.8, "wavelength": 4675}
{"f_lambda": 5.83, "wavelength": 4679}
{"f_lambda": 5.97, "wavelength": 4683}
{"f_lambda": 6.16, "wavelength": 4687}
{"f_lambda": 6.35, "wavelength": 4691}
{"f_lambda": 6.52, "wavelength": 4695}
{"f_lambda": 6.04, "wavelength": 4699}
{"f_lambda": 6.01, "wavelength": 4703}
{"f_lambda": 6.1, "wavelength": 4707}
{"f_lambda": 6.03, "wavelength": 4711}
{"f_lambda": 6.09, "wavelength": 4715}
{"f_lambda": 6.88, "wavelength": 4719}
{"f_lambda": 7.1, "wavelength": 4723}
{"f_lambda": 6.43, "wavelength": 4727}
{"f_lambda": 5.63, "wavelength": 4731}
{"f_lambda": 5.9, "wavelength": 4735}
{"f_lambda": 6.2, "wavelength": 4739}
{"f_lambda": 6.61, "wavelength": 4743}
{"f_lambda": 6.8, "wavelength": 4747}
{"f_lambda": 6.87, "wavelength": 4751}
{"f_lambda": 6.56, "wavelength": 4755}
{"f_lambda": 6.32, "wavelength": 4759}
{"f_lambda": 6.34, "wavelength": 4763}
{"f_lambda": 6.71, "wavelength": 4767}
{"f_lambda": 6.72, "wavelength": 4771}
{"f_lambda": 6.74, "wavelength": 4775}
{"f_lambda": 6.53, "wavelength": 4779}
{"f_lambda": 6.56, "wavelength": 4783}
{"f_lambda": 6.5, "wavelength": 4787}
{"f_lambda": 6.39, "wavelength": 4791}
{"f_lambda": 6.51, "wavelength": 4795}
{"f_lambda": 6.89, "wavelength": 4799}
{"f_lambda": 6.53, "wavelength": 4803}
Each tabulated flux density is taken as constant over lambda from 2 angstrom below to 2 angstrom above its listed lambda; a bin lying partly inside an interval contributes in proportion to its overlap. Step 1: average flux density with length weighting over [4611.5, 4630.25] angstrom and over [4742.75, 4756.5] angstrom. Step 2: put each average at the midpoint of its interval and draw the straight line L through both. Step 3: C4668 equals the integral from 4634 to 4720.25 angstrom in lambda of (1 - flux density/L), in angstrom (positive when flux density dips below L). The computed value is 7.5 angstrom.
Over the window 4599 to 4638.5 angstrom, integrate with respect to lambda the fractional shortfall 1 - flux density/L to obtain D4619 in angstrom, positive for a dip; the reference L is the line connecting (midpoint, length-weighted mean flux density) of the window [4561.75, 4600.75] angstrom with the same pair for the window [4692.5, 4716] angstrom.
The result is -2.0 angstrom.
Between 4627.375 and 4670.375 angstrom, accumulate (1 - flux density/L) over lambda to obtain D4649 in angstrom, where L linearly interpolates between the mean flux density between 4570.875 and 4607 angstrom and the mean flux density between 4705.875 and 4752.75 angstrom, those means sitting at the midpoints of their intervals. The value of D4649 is 2.2 angstrom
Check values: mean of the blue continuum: 6.27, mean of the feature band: 5.99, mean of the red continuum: 6.39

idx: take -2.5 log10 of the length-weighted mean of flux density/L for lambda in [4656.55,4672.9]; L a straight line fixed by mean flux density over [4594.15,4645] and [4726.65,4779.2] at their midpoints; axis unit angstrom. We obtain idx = 0.08 mag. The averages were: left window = 6.41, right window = 6.45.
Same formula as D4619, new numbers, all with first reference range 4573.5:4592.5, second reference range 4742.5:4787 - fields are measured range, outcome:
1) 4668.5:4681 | 1.21 angstrom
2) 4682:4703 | 0.78 angstrom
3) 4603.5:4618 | -1.21 angstrom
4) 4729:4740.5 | 1.13 angstrom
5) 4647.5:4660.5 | 1.15 angstrom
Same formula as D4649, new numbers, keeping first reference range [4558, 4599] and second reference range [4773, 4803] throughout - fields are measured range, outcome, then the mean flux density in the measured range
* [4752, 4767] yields 0.12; 6.48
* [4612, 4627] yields -0.63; 6.54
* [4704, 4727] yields 0.11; 6.42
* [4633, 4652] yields 0.99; 5.99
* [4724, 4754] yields 0.53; 6.38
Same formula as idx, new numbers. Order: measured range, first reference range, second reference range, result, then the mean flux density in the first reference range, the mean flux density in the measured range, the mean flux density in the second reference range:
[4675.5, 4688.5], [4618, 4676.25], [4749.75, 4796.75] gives 0.041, 6.04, 5.96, 6.56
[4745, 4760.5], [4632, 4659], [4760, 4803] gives -0.034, 5.93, 6.65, 6.58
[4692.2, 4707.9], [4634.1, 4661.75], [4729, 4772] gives -0.001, 5.93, 6.18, 6.42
